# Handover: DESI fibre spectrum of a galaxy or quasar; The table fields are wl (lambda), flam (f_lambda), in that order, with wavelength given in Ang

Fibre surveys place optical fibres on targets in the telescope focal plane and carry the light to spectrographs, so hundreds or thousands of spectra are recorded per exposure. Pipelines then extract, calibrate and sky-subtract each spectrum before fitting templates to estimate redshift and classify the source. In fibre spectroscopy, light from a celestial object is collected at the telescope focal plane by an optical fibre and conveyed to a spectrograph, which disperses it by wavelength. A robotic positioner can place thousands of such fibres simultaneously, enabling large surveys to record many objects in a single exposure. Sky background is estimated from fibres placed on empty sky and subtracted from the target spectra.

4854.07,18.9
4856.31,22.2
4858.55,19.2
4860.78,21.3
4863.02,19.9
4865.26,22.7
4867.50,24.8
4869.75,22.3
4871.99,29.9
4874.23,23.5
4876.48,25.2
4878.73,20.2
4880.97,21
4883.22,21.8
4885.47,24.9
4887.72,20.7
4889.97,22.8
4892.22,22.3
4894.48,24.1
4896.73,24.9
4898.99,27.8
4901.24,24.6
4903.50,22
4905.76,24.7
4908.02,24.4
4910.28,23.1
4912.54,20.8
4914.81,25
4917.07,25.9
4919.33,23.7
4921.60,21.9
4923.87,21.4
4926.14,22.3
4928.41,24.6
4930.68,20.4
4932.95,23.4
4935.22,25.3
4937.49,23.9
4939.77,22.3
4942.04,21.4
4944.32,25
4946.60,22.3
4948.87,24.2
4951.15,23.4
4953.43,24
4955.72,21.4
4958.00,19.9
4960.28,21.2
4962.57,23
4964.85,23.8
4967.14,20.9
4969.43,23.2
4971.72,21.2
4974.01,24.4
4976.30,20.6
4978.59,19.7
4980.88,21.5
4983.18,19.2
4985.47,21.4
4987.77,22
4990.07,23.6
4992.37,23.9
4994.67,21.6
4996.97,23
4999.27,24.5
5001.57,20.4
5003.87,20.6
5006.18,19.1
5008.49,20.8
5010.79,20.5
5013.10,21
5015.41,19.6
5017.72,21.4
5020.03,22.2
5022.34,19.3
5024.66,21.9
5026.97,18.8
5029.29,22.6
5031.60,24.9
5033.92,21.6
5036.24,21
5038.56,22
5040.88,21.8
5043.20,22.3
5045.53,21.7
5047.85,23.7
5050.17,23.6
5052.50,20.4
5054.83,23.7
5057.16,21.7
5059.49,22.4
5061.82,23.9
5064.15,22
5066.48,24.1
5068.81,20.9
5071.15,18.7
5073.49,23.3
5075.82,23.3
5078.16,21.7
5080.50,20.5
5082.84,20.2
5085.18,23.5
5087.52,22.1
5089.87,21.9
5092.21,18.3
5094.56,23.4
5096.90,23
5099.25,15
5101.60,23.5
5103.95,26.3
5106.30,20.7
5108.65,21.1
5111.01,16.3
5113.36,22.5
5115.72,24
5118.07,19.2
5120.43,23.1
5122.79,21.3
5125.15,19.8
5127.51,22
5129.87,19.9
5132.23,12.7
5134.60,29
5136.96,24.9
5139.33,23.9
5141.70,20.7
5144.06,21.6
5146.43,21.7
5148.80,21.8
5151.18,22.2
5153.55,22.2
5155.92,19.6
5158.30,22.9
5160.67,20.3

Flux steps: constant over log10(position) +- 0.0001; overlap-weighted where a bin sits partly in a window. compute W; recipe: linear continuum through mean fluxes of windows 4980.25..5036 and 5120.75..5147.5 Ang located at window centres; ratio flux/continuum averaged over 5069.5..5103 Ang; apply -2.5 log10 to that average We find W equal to 0.01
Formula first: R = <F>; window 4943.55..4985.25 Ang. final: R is 22.1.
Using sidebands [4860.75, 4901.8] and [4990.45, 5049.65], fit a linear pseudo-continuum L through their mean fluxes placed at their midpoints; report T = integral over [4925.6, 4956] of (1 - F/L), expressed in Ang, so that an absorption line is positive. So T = -0.7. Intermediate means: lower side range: 23.4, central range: 23.2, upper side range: 21.7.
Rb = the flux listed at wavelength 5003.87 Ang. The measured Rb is 20.6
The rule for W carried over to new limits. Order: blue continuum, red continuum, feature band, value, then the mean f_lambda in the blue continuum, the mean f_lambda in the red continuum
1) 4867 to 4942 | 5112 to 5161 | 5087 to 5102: 0.06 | 23.5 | 21.7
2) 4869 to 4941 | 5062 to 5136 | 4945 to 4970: 0.02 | 23.5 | 21.4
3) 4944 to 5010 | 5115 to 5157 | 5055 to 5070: -0.04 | 22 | 21.6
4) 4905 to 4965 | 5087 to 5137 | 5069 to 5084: 0.02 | 23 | 21.3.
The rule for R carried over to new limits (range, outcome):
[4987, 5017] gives 21.6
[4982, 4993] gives 21.9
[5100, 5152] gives 21.7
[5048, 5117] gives 21.8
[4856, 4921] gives 23.3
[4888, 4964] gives 23.2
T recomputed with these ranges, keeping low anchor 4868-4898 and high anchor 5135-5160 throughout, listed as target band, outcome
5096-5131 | 2.03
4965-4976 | 0.30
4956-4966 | 0.50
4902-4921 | -0.31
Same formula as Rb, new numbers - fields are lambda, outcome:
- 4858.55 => 19.2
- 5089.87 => 21.9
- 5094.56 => 23.4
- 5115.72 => 24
